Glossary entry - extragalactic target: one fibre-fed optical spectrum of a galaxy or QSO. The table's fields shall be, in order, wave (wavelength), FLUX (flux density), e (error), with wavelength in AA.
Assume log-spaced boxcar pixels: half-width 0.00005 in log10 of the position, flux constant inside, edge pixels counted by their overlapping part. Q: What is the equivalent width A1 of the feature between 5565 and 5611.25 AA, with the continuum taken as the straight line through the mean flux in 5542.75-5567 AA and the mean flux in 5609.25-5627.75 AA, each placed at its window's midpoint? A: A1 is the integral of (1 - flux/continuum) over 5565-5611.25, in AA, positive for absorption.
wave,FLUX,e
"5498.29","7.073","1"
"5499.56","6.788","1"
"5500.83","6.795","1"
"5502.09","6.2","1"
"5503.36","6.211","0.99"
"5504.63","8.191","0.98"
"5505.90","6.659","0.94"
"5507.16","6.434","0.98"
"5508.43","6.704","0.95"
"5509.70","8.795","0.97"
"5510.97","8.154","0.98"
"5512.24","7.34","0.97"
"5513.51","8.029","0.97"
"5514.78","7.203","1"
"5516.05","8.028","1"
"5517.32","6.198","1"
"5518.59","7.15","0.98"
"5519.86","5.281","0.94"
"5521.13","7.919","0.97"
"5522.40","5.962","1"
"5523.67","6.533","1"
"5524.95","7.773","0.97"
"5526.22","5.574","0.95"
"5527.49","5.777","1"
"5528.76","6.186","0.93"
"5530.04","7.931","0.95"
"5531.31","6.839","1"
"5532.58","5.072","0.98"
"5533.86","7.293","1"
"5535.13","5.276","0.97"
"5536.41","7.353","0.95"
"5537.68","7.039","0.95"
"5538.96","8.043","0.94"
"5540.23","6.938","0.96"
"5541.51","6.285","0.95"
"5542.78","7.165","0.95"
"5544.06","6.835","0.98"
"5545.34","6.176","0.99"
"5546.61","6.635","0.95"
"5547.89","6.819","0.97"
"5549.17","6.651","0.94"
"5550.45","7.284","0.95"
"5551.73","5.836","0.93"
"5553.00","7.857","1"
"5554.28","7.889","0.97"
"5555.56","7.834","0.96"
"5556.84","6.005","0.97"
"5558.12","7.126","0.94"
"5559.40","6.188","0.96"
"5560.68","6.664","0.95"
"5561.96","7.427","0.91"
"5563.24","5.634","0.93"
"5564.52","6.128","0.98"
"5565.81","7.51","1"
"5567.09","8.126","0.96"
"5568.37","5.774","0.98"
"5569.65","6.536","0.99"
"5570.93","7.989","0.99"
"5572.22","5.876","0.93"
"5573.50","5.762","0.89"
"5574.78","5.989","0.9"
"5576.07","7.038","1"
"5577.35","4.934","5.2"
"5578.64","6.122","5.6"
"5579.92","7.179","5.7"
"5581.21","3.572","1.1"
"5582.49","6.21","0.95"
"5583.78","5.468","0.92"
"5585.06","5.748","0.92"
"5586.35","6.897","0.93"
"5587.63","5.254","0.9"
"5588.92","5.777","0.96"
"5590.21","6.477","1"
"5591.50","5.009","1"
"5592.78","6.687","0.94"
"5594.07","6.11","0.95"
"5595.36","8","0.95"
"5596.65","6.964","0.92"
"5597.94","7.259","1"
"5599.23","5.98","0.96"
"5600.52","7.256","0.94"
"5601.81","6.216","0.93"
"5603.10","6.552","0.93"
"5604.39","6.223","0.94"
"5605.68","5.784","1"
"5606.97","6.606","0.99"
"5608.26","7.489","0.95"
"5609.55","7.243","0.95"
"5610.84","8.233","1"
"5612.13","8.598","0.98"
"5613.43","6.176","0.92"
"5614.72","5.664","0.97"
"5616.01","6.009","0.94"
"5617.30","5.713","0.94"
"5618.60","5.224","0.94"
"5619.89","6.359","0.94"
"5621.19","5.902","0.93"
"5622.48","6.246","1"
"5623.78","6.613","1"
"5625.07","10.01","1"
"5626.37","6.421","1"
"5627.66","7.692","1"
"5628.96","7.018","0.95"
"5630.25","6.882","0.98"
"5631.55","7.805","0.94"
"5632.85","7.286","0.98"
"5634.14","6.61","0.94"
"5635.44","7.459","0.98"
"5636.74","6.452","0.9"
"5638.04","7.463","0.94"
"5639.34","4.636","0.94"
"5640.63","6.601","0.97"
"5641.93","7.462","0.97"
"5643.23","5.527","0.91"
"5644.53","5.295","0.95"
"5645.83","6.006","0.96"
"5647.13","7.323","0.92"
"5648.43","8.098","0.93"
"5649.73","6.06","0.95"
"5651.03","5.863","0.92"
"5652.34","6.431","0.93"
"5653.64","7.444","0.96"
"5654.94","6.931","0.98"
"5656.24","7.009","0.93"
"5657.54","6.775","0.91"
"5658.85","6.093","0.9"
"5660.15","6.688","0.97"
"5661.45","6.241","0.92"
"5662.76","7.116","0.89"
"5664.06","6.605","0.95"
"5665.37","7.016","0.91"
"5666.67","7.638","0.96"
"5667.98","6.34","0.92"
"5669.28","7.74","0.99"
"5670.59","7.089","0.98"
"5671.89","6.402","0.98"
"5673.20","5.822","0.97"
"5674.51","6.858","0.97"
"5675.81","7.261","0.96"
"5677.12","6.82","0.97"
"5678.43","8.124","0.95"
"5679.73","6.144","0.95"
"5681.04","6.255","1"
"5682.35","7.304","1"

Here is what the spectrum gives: 2.55 AA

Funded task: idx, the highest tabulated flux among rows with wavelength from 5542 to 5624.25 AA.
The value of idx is 8.598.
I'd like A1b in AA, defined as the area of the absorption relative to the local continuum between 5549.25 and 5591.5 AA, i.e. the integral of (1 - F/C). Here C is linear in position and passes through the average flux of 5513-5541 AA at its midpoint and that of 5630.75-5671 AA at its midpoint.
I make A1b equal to 2.2 AA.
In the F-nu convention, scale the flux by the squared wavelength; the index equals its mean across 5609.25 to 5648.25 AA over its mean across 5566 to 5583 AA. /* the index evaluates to 1.10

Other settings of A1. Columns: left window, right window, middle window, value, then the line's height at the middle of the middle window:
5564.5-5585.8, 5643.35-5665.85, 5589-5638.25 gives -2.63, 6.42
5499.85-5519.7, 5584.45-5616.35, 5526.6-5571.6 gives 0.67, 6.9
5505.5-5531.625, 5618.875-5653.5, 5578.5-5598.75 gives 1.98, 6.84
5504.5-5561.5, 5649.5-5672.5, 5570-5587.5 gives 2.06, 6.85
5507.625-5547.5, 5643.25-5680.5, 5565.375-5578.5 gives 0.60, 6.83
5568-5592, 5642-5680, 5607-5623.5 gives -0.70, 6.31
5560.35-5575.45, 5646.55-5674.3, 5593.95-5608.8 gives -0.09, 6.68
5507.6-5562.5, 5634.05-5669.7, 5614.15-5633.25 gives 0.01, 6.73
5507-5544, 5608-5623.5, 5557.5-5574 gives 0.17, 6.75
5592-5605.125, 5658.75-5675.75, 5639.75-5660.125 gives 0.57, 6.76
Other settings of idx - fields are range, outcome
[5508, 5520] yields 8.795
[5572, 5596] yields 8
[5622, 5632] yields 10.01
